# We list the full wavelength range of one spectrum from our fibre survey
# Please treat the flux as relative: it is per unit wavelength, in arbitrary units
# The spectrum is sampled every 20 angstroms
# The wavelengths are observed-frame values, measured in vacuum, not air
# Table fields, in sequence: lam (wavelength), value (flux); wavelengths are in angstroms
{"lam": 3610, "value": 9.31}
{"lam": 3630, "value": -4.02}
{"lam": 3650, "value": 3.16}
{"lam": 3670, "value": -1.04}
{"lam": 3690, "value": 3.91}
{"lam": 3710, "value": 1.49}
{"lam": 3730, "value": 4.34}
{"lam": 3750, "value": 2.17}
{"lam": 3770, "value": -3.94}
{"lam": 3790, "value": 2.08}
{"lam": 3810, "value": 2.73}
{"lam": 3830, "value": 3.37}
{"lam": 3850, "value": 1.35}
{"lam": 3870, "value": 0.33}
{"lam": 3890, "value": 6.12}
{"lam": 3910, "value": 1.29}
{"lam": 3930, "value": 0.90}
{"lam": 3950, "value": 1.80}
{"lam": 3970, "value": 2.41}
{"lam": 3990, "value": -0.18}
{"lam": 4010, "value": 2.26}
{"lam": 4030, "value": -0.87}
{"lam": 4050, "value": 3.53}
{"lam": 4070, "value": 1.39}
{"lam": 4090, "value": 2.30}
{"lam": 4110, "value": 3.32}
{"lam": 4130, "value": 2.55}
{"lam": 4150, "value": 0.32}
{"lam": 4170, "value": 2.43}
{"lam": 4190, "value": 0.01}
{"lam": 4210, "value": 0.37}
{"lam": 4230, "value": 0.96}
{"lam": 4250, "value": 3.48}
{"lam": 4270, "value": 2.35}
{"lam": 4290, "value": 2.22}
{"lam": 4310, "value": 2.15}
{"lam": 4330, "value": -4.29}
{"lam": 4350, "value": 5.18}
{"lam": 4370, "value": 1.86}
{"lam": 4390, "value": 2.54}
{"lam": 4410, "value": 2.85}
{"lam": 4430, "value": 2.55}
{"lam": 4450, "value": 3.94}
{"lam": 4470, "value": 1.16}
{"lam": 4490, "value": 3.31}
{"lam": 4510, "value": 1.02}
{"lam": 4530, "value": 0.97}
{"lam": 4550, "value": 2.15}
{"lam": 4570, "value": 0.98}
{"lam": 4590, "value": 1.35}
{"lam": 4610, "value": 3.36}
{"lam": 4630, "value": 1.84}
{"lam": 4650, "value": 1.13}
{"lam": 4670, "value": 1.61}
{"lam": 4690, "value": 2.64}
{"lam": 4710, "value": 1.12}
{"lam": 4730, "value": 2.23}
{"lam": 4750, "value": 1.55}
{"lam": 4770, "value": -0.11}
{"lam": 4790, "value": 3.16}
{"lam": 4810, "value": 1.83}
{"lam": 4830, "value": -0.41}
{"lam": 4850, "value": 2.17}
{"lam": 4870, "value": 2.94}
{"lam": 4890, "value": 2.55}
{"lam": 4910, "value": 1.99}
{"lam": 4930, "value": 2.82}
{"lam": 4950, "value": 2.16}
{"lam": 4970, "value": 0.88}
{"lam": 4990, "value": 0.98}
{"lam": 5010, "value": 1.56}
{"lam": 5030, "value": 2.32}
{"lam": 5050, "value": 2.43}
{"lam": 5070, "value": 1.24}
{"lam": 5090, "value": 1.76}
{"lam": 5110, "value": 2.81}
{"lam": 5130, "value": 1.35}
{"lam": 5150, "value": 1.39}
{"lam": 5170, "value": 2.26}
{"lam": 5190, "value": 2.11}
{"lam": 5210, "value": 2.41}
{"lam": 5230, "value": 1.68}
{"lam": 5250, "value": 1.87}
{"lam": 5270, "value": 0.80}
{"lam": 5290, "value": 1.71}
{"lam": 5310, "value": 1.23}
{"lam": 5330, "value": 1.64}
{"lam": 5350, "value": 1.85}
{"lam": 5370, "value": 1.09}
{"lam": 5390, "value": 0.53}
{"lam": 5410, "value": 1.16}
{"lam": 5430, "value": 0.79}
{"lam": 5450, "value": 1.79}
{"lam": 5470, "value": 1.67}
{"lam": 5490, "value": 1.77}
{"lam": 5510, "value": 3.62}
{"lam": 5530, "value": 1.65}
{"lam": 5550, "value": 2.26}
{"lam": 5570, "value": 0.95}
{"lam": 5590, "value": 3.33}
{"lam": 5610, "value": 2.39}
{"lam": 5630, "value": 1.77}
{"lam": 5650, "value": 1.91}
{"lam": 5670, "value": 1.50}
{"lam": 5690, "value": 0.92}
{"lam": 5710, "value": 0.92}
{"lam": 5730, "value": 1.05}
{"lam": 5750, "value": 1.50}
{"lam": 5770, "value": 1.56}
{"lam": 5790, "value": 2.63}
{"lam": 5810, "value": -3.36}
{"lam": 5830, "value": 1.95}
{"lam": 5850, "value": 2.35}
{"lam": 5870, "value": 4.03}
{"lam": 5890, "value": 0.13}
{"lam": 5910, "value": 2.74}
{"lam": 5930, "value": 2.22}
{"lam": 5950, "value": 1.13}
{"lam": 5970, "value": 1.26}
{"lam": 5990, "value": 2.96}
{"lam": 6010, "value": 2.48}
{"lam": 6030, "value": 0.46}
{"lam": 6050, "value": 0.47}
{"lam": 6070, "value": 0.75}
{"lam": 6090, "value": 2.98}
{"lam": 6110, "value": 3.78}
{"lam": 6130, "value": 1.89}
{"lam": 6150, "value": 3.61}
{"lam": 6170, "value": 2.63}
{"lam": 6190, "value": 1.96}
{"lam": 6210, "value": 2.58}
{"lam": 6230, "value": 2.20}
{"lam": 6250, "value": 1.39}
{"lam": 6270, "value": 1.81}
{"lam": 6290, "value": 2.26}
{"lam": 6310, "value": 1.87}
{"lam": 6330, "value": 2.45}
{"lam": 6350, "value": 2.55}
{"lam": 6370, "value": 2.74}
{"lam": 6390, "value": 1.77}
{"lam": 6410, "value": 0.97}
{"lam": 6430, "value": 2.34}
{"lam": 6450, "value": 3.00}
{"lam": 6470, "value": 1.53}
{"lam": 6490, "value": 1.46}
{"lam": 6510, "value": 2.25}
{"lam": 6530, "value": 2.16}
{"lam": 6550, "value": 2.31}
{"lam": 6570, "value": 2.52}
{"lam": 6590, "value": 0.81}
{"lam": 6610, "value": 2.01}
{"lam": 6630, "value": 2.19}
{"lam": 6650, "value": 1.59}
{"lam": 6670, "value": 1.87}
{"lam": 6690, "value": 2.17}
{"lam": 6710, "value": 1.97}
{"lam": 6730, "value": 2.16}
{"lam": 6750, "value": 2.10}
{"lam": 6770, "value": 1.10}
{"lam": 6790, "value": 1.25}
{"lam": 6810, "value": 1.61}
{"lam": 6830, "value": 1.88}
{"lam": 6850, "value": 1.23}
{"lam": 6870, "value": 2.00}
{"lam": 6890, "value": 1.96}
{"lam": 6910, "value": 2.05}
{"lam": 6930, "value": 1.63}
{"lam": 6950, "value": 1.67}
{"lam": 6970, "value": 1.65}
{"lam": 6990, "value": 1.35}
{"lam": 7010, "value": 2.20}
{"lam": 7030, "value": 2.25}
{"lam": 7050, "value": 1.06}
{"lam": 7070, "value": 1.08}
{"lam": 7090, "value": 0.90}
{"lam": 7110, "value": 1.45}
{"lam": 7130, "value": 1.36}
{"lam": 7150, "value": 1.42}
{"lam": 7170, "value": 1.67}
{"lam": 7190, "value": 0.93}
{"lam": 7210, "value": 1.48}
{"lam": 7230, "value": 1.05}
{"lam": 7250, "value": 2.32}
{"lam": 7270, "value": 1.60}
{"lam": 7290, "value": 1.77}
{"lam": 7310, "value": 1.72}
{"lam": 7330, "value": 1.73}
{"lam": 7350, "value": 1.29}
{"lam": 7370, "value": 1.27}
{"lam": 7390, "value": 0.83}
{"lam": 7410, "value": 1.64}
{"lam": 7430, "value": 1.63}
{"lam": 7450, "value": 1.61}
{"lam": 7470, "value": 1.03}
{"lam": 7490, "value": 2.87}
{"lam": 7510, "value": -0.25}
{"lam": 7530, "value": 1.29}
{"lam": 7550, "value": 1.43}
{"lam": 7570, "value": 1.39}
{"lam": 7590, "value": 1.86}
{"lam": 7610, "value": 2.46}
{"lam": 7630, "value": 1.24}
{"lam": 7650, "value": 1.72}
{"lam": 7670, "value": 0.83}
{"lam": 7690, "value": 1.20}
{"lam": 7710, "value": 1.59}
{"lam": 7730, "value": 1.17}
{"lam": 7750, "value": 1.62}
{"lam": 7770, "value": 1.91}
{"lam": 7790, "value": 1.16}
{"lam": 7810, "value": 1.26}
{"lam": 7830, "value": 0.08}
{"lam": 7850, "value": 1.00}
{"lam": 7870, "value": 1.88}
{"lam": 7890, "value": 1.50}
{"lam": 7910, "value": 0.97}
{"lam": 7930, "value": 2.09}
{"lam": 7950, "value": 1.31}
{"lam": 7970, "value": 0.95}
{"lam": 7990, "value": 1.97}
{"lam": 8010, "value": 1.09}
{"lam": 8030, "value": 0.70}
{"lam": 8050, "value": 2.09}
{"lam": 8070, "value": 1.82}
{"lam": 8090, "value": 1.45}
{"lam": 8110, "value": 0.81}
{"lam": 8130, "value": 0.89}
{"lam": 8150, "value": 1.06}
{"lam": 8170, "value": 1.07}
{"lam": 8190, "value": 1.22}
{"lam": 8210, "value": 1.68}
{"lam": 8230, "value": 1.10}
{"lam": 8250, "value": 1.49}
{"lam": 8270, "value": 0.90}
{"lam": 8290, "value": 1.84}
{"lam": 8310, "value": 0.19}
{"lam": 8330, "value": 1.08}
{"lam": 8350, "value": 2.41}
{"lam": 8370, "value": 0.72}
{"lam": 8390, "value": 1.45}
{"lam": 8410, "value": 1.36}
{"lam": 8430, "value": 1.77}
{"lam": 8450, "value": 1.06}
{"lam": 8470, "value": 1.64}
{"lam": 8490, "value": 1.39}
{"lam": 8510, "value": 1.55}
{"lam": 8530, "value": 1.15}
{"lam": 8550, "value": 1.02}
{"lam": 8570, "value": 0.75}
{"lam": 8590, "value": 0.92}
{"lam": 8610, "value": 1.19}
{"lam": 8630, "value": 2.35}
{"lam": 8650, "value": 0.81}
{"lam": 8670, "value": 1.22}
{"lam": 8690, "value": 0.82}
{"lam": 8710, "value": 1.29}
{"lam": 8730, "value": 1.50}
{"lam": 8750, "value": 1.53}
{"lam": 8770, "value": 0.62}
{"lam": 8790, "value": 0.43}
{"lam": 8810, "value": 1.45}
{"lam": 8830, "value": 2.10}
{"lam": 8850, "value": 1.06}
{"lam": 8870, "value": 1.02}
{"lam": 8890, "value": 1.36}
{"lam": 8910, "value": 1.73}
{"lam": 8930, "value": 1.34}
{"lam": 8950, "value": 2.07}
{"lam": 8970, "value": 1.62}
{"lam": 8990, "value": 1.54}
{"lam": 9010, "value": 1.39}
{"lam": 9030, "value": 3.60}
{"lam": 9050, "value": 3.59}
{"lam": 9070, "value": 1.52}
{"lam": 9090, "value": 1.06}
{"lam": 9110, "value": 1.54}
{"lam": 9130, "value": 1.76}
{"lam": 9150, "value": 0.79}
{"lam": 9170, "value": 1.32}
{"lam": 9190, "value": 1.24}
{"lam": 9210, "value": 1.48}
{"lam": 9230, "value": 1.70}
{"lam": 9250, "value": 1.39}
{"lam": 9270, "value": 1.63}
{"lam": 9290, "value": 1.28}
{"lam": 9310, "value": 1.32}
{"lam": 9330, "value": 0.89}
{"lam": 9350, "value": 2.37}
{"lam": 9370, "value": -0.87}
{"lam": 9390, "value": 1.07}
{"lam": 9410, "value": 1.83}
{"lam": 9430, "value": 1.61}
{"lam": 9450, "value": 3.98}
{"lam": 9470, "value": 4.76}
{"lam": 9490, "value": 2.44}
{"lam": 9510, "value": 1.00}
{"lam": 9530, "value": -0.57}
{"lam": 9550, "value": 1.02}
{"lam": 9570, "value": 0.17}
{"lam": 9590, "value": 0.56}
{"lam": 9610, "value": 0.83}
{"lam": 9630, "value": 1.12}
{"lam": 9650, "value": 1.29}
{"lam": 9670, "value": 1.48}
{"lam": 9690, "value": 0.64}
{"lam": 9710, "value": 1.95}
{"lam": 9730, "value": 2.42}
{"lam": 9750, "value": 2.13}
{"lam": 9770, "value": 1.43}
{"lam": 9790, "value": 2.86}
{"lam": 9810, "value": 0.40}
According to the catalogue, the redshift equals 1.424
